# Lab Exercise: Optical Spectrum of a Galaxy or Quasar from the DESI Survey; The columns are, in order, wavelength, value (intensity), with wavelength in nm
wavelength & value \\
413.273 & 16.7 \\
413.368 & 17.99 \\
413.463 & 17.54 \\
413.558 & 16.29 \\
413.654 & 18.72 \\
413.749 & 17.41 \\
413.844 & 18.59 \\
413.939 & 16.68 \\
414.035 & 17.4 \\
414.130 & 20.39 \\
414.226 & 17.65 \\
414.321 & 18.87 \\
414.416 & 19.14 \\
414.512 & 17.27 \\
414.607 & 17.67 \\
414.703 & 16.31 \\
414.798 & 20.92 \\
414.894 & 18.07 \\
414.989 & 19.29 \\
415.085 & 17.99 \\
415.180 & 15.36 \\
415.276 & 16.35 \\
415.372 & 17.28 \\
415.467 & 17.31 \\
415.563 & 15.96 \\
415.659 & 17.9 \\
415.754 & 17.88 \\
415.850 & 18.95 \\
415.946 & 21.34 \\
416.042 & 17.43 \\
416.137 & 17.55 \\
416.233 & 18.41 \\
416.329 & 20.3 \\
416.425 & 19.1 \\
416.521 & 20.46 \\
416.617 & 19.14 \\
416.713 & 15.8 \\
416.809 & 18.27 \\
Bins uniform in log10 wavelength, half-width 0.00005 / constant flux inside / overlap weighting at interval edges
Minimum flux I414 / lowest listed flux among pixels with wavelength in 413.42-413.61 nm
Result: 16.29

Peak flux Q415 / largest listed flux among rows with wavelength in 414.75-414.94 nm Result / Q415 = 20.92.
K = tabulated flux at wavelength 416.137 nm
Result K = 17.55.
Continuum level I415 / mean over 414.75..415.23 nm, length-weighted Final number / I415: 18.3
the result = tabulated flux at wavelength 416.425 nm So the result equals 19.1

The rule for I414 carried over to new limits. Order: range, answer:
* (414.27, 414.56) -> 17.27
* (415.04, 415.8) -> 15.36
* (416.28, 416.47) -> 19.1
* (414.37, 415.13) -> 16.31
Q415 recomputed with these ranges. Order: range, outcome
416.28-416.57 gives 20.46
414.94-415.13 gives 19.29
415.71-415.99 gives 21.34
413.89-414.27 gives 20.39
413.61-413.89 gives 18.72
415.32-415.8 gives 17.9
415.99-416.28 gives 18.41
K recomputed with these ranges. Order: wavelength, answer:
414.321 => 18.87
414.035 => 17.4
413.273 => 16.7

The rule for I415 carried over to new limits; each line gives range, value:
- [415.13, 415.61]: 16.5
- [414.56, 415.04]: 18.4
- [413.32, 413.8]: 17.6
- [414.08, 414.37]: 19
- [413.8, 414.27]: 18.1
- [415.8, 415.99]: 20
